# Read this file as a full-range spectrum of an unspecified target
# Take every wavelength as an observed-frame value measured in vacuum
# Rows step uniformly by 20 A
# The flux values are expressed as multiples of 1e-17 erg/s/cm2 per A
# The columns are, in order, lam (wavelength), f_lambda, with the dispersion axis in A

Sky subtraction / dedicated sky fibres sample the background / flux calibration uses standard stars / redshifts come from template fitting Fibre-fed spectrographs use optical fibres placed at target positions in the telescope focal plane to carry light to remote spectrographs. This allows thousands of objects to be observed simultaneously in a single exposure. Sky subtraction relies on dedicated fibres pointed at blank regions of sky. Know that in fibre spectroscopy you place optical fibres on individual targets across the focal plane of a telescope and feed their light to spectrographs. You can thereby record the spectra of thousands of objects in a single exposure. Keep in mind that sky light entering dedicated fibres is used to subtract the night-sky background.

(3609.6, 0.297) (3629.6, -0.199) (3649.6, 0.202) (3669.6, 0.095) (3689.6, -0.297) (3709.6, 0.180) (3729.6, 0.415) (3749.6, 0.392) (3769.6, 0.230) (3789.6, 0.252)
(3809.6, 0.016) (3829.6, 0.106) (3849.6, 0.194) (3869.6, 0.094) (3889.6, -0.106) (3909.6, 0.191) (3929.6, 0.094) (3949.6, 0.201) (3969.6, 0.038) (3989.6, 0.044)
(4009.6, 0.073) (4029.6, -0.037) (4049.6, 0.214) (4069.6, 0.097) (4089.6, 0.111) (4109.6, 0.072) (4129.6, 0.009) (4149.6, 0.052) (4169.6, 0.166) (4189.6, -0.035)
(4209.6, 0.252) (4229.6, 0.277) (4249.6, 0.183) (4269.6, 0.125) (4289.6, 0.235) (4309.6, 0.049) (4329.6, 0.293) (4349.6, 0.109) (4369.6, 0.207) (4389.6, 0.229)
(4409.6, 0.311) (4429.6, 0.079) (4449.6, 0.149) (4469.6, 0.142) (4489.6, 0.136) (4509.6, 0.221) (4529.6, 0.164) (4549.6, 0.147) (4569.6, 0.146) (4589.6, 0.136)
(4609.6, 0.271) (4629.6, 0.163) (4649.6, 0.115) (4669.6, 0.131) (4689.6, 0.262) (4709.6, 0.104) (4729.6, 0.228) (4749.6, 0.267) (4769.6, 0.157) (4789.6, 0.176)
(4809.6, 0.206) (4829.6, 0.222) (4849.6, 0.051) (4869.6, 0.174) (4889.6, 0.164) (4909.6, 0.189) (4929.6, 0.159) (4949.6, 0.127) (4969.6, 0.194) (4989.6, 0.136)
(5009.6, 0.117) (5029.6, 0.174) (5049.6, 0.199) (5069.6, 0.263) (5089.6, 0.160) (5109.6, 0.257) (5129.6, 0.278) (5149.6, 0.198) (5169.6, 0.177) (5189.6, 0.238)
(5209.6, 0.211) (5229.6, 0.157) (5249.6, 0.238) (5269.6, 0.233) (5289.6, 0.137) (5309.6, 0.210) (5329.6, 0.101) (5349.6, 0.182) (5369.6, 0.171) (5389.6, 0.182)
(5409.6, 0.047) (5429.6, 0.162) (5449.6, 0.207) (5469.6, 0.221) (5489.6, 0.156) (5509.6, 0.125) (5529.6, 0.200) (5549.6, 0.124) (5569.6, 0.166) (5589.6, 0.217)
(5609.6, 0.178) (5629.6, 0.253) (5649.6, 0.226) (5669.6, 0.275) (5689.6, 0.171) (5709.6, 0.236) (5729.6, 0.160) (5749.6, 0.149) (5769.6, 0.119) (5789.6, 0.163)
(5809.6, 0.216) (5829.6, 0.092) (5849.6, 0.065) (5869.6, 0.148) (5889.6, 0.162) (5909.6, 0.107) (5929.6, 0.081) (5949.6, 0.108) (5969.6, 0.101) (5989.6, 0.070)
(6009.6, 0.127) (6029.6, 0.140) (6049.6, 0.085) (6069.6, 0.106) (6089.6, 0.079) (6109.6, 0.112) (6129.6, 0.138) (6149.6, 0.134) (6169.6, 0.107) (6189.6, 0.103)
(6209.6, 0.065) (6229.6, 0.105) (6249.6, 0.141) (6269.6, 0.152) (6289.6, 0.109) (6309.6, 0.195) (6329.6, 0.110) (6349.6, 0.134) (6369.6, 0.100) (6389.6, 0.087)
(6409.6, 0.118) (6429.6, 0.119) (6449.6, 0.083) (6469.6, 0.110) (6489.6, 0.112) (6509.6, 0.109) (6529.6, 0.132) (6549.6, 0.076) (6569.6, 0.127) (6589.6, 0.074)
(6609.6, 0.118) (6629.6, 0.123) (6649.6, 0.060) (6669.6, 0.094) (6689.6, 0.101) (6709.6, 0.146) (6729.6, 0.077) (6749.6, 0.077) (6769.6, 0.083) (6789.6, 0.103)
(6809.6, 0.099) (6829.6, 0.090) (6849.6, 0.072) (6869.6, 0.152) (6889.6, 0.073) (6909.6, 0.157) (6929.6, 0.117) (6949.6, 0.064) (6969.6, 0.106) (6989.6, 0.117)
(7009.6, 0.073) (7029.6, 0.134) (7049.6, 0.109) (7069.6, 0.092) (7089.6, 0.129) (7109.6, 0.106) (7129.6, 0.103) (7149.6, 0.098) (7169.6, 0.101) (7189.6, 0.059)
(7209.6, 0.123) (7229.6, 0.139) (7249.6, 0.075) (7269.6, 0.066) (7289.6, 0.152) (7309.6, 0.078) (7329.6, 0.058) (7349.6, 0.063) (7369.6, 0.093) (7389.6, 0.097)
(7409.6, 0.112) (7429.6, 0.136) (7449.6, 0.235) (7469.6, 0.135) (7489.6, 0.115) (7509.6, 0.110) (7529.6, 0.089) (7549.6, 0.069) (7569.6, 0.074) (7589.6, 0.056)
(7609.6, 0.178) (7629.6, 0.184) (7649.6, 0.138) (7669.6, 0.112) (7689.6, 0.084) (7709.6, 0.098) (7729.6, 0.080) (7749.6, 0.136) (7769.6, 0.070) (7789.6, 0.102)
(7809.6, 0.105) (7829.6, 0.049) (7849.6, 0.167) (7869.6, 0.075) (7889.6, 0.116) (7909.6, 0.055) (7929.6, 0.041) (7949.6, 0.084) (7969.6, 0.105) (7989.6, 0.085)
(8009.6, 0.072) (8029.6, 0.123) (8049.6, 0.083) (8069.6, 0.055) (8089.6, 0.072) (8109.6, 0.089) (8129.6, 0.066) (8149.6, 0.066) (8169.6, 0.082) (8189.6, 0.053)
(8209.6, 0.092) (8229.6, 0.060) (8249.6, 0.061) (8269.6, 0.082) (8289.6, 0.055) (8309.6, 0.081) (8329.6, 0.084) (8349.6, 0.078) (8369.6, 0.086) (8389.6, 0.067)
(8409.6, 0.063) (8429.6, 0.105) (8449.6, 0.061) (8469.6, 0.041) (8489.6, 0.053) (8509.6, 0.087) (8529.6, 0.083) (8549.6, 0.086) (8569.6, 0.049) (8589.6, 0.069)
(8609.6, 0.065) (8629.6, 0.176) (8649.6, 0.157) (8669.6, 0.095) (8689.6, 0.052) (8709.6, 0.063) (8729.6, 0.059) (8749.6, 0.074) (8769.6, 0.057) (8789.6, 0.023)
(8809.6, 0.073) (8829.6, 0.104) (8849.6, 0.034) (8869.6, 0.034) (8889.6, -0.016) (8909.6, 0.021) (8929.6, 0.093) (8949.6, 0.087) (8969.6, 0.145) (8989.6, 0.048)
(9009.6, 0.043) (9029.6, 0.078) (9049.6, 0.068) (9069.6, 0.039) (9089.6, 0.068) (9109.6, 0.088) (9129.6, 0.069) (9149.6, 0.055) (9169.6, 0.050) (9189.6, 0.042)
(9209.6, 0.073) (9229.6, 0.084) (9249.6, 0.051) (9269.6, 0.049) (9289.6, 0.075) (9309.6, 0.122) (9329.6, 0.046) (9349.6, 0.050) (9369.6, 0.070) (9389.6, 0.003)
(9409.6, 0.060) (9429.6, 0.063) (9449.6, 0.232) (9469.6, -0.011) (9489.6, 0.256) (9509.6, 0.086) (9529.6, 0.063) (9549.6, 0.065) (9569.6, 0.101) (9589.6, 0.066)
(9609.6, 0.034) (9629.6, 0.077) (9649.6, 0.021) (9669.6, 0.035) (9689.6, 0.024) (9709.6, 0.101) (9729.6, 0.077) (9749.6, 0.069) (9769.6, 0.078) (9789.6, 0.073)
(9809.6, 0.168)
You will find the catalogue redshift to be 0.135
